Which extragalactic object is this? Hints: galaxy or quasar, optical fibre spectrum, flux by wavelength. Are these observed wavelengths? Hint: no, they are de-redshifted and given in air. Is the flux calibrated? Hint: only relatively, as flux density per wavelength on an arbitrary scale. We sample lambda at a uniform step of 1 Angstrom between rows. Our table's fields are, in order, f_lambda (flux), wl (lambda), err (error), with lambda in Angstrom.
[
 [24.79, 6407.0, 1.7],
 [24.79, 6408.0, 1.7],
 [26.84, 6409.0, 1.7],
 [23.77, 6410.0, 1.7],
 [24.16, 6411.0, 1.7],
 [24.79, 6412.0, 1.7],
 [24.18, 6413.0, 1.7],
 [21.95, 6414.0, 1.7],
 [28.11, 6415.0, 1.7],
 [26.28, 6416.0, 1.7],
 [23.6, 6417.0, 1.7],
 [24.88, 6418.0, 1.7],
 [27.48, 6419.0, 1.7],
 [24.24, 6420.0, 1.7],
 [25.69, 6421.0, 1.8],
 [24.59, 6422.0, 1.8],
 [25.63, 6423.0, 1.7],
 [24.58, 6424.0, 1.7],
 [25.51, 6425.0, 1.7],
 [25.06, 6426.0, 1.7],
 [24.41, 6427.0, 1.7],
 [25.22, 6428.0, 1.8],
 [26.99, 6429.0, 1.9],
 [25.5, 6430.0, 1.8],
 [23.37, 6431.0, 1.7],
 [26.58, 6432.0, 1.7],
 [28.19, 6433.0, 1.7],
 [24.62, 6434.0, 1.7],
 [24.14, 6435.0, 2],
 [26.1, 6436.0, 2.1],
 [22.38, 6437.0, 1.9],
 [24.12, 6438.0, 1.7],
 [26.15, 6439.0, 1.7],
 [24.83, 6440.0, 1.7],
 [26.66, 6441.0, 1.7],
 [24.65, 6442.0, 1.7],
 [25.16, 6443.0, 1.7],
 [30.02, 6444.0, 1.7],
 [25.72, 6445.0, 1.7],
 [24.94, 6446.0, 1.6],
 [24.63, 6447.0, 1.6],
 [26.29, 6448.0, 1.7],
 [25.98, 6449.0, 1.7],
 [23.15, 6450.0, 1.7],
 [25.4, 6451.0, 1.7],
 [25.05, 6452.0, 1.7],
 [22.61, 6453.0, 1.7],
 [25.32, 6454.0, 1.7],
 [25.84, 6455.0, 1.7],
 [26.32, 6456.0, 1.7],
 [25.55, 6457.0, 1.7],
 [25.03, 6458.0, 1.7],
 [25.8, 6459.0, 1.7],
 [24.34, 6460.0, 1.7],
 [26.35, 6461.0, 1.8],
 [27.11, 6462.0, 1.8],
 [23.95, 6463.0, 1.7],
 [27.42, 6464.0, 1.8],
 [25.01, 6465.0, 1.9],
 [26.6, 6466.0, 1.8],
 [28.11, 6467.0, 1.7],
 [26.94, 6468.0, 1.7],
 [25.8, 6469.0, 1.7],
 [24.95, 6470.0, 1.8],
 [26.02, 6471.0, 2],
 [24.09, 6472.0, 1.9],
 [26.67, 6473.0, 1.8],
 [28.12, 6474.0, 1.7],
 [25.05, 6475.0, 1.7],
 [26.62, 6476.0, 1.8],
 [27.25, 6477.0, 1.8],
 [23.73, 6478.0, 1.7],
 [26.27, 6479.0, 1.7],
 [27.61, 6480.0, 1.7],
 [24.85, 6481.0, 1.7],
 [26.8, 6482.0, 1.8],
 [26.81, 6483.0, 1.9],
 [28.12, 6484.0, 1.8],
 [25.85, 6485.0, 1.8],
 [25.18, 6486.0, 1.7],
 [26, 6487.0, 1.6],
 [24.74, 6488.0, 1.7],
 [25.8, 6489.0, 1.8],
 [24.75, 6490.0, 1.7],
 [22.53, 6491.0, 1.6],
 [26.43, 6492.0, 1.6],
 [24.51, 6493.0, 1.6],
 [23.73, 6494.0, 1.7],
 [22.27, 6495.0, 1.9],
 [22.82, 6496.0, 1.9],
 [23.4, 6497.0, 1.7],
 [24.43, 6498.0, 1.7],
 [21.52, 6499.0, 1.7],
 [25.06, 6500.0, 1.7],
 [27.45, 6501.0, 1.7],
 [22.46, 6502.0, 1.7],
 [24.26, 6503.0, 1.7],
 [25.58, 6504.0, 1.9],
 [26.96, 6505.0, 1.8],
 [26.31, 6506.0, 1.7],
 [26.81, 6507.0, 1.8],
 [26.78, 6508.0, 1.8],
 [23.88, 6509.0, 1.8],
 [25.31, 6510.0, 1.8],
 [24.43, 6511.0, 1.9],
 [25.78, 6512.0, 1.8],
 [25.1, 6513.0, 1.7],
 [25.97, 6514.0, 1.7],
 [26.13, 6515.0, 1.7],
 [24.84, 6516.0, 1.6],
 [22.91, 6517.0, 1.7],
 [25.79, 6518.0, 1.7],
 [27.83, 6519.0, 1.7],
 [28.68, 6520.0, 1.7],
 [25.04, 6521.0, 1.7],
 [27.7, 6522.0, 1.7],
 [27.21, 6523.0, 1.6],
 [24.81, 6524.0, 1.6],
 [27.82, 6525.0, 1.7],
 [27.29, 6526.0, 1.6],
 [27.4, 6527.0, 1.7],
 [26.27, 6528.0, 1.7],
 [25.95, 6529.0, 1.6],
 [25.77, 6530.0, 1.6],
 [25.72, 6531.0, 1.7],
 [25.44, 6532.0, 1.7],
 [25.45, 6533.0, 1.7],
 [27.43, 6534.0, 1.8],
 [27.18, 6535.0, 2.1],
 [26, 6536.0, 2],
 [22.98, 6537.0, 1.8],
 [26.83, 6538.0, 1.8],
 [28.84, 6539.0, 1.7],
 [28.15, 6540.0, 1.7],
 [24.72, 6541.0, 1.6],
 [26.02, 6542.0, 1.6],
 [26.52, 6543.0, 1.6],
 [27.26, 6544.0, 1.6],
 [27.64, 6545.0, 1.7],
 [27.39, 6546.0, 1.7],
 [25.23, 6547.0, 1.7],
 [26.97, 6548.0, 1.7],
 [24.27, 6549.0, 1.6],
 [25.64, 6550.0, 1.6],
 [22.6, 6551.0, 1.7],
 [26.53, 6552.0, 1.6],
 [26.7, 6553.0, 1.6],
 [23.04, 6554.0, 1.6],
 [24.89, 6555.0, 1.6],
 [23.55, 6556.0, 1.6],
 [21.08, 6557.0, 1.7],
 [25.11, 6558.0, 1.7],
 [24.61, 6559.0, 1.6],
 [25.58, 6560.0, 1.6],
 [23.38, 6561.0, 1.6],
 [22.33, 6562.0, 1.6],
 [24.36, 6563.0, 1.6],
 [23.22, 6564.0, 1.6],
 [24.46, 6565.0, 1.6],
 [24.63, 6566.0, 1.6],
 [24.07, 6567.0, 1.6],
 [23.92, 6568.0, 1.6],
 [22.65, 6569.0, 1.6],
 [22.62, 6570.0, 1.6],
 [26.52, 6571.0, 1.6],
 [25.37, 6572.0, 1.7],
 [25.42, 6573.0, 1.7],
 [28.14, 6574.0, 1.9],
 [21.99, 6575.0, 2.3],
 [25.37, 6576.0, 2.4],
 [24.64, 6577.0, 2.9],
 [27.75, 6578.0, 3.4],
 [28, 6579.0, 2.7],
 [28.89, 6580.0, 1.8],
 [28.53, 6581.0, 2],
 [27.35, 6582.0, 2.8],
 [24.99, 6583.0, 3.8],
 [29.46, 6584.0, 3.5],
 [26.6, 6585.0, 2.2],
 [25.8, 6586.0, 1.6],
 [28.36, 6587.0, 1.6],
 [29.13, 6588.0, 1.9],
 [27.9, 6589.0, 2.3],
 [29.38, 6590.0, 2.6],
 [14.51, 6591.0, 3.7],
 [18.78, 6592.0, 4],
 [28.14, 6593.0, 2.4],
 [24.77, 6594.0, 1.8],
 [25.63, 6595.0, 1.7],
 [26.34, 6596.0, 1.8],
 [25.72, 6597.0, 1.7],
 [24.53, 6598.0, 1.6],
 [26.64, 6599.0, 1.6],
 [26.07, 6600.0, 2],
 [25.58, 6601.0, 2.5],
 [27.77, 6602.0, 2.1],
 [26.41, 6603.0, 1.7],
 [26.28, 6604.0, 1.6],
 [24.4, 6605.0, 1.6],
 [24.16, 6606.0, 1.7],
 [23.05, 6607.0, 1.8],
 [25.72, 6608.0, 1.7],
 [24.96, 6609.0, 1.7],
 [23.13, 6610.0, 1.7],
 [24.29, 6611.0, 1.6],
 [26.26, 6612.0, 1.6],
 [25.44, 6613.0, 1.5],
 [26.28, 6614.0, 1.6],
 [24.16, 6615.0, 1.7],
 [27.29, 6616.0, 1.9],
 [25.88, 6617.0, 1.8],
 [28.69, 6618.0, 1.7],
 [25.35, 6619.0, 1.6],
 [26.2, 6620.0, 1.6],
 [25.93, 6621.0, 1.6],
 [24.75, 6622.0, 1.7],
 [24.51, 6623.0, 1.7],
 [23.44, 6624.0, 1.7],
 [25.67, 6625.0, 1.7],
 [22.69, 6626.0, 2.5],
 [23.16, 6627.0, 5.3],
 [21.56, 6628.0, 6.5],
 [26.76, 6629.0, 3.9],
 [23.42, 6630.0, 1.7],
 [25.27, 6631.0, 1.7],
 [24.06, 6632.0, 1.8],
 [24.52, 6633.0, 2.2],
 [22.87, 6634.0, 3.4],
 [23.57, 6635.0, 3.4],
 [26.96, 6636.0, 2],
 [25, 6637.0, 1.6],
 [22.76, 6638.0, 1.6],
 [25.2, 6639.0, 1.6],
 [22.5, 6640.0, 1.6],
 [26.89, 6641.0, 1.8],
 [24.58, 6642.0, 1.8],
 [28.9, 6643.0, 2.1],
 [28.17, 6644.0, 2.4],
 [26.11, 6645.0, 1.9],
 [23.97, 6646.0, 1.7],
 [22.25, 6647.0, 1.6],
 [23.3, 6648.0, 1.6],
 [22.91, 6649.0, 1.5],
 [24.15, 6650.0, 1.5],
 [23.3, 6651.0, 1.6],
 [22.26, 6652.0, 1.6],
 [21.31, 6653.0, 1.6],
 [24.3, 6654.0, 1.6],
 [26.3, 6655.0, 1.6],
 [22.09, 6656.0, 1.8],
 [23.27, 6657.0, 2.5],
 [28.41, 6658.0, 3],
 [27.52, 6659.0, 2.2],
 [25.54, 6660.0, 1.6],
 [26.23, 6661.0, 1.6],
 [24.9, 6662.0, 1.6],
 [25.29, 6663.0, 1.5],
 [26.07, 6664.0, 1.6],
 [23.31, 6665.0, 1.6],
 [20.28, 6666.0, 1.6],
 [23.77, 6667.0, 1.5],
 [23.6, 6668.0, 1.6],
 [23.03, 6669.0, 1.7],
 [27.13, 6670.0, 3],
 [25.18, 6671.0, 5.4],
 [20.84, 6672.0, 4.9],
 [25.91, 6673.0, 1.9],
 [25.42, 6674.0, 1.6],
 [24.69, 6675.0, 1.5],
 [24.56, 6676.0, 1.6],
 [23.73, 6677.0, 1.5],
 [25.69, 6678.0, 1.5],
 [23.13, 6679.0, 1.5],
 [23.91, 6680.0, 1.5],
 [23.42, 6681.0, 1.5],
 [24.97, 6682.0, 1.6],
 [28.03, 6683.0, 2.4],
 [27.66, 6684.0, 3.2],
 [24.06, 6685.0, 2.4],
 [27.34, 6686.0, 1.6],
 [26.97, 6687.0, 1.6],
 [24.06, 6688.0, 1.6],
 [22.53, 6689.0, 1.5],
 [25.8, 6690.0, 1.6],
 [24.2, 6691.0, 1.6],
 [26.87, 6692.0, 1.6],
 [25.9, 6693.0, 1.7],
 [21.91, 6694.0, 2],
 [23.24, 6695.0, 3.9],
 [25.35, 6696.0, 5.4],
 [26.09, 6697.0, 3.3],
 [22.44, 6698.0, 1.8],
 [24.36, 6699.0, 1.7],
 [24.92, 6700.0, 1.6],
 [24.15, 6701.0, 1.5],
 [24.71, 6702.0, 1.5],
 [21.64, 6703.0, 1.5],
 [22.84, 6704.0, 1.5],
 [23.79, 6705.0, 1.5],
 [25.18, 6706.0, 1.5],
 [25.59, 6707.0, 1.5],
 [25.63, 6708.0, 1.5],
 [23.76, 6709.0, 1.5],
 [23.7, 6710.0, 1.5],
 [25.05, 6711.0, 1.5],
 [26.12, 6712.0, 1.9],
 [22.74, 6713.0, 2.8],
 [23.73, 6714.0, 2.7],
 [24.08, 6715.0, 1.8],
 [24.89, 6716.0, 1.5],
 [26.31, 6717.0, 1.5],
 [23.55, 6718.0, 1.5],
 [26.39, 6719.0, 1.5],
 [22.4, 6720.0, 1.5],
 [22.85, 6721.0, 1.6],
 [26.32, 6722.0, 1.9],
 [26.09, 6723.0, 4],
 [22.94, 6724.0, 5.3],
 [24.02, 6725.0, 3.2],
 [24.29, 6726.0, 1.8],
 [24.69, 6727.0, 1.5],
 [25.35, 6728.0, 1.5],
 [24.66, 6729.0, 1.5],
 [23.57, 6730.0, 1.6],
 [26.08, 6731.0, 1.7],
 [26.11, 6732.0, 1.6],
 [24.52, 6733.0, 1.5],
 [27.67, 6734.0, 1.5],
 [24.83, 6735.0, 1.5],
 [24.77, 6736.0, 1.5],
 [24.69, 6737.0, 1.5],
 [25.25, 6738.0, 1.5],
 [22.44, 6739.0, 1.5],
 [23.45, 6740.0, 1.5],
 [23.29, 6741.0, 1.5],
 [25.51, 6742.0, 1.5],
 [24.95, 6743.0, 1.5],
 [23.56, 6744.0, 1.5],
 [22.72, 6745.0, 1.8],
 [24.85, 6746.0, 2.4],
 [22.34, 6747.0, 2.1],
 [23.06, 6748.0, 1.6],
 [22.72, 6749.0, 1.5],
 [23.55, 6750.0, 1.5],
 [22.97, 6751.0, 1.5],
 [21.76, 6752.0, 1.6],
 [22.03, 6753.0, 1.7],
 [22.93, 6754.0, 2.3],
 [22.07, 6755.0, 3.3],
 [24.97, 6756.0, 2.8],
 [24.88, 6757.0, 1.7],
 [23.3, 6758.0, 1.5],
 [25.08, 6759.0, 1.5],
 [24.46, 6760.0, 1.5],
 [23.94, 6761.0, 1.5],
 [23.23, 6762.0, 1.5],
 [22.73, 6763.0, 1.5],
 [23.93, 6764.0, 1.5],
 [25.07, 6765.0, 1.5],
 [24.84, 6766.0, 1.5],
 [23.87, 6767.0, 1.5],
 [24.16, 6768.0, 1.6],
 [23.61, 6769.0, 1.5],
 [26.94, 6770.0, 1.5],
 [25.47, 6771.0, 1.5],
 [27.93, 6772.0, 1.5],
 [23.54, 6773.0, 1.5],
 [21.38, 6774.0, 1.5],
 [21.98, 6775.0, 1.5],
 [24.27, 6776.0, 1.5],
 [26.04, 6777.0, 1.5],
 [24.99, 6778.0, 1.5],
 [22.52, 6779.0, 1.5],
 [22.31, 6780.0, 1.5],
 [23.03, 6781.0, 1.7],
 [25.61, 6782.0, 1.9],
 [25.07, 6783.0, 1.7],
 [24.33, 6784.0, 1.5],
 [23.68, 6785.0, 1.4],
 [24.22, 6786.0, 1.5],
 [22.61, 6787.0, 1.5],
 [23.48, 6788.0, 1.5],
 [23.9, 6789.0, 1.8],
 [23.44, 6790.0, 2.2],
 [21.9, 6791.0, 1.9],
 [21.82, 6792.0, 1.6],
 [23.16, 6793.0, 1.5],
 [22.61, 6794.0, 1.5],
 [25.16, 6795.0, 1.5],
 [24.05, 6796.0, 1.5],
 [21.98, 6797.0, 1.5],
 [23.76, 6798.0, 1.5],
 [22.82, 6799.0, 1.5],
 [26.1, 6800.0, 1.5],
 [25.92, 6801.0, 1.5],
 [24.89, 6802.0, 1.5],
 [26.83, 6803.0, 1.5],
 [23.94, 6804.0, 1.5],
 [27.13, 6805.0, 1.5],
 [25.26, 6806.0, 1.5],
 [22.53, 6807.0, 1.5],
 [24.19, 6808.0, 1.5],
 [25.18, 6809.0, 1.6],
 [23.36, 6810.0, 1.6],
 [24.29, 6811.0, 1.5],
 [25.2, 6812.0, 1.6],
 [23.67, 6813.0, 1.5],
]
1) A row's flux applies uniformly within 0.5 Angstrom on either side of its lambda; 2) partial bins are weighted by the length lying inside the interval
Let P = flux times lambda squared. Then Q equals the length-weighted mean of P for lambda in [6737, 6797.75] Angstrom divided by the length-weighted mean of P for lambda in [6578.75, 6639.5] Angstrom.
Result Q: 0.98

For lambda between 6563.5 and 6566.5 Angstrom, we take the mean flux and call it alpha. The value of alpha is 24.1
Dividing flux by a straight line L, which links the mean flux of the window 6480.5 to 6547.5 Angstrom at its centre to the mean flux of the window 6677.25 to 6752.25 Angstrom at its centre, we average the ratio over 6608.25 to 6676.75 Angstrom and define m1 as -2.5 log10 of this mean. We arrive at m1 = 0.011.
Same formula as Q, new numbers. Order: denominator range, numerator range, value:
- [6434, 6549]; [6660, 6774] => 1.02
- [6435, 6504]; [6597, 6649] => 1.03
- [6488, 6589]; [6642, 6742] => 1.01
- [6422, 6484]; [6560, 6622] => 1.04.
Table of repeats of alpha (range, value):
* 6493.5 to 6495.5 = 23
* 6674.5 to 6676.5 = 24.6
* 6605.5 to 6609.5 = 24.5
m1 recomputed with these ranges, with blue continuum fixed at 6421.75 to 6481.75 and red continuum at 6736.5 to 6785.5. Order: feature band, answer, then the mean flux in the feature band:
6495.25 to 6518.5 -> 0.02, 24.9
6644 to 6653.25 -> 0.04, 23.6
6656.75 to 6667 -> -0.03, 25.1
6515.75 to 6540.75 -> -0.05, 26.4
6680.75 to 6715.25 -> -0.02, 24.7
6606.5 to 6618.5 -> -0.03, 25.4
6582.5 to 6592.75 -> -0.03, 25.6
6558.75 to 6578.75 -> 0.02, 24.6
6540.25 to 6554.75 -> -0.03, 25.8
